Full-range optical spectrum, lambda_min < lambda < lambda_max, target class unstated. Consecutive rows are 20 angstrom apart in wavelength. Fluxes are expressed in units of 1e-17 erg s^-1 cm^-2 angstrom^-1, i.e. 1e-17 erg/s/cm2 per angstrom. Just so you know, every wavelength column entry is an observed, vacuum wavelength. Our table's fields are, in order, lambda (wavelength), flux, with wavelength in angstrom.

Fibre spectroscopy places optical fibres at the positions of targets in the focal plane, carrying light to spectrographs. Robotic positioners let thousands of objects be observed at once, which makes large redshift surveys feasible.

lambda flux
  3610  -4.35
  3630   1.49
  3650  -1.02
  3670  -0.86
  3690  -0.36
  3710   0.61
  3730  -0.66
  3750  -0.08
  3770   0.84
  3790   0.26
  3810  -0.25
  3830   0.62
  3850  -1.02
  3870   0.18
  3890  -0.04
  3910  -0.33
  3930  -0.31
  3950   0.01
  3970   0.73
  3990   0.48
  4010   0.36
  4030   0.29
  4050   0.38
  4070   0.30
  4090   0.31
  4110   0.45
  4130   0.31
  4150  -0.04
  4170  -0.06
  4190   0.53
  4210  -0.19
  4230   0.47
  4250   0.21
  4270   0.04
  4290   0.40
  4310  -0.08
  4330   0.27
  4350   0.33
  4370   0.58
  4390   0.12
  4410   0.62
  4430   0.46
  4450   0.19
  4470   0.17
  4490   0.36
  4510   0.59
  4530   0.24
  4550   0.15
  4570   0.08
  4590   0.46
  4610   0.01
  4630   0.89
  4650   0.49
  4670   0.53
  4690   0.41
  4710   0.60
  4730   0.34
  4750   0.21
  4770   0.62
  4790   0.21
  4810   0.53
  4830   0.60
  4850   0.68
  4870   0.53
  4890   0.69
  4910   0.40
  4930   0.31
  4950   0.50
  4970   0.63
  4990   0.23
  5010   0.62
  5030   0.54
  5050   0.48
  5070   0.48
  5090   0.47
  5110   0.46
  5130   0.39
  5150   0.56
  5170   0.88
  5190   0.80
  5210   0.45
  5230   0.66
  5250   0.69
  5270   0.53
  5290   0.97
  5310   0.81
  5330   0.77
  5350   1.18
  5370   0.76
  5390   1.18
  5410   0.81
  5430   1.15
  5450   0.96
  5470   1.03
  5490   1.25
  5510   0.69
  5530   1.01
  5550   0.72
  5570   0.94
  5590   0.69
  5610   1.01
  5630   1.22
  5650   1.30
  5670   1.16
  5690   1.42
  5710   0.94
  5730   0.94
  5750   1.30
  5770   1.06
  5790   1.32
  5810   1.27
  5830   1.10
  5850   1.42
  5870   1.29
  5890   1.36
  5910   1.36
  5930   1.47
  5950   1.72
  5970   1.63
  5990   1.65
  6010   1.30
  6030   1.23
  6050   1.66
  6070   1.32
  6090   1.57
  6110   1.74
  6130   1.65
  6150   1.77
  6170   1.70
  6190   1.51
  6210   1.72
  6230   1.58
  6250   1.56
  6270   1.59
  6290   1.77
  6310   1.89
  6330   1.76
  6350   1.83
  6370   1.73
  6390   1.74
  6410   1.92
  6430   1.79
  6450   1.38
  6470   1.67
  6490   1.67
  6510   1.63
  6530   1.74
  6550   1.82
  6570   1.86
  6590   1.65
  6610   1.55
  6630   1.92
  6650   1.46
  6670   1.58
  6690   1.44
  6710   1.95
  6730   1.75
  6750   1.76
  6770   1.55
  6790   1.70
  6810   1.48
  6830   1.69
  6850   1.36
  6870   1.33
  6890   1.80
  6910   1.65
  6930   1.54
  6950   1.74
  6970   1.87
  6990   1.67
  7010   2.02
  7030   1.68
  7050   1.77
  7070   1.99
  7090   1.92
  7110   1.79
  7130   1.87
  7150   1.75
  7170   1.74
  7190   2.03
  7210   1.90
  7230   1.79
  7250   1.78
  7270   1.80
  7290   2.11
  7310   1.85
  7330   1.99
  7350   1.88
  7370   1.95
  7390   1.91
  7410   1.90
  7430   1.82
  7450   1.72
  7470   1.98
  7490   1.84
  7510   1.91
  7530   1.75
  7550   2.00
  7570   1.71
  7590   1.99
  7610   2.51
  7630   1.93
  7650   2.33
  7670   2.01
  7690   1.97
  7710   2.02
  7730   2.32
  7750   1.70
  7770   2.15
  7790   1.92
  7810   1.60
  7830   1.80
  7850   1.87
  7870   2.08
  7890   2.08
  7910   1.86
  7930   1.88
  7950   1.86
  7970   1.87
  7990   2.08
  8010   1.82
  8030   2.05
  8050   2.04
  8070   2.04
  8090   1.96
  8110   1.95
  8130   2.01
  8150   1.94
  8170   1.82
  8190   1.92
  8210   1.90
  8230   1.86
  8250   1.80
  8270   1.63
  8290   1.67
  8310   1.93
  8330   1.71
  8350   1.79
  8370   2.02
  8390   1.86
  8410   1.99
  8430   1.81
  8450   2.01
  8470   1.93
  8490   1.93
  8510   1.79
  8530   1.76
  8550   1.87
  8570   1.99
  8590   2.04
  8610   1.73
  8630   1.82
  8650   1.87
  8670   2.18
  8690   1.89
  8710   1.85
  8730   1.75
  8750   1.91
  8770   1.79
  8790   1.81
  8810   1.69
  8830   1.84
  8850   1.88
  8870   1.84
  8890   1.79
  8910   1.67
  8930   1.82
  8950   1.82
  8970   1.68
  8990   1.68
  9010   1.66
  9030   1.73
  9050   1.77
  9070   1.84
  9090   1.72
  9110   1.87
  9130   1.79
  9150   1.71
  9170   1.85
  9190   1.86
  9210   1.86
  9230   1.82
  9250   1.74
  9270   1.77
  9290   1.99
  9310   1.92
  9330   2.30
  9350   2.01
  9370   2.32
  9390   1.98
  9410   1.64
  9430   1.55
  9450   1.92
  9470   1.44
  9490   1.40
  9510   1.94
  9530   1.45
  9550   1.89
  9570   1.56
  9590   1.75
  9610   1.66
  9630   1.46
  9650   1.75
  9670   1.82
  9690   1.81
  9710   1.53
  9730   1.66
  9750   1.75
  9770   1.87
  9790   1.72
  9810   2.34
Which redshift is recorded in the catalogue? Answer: 0.33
